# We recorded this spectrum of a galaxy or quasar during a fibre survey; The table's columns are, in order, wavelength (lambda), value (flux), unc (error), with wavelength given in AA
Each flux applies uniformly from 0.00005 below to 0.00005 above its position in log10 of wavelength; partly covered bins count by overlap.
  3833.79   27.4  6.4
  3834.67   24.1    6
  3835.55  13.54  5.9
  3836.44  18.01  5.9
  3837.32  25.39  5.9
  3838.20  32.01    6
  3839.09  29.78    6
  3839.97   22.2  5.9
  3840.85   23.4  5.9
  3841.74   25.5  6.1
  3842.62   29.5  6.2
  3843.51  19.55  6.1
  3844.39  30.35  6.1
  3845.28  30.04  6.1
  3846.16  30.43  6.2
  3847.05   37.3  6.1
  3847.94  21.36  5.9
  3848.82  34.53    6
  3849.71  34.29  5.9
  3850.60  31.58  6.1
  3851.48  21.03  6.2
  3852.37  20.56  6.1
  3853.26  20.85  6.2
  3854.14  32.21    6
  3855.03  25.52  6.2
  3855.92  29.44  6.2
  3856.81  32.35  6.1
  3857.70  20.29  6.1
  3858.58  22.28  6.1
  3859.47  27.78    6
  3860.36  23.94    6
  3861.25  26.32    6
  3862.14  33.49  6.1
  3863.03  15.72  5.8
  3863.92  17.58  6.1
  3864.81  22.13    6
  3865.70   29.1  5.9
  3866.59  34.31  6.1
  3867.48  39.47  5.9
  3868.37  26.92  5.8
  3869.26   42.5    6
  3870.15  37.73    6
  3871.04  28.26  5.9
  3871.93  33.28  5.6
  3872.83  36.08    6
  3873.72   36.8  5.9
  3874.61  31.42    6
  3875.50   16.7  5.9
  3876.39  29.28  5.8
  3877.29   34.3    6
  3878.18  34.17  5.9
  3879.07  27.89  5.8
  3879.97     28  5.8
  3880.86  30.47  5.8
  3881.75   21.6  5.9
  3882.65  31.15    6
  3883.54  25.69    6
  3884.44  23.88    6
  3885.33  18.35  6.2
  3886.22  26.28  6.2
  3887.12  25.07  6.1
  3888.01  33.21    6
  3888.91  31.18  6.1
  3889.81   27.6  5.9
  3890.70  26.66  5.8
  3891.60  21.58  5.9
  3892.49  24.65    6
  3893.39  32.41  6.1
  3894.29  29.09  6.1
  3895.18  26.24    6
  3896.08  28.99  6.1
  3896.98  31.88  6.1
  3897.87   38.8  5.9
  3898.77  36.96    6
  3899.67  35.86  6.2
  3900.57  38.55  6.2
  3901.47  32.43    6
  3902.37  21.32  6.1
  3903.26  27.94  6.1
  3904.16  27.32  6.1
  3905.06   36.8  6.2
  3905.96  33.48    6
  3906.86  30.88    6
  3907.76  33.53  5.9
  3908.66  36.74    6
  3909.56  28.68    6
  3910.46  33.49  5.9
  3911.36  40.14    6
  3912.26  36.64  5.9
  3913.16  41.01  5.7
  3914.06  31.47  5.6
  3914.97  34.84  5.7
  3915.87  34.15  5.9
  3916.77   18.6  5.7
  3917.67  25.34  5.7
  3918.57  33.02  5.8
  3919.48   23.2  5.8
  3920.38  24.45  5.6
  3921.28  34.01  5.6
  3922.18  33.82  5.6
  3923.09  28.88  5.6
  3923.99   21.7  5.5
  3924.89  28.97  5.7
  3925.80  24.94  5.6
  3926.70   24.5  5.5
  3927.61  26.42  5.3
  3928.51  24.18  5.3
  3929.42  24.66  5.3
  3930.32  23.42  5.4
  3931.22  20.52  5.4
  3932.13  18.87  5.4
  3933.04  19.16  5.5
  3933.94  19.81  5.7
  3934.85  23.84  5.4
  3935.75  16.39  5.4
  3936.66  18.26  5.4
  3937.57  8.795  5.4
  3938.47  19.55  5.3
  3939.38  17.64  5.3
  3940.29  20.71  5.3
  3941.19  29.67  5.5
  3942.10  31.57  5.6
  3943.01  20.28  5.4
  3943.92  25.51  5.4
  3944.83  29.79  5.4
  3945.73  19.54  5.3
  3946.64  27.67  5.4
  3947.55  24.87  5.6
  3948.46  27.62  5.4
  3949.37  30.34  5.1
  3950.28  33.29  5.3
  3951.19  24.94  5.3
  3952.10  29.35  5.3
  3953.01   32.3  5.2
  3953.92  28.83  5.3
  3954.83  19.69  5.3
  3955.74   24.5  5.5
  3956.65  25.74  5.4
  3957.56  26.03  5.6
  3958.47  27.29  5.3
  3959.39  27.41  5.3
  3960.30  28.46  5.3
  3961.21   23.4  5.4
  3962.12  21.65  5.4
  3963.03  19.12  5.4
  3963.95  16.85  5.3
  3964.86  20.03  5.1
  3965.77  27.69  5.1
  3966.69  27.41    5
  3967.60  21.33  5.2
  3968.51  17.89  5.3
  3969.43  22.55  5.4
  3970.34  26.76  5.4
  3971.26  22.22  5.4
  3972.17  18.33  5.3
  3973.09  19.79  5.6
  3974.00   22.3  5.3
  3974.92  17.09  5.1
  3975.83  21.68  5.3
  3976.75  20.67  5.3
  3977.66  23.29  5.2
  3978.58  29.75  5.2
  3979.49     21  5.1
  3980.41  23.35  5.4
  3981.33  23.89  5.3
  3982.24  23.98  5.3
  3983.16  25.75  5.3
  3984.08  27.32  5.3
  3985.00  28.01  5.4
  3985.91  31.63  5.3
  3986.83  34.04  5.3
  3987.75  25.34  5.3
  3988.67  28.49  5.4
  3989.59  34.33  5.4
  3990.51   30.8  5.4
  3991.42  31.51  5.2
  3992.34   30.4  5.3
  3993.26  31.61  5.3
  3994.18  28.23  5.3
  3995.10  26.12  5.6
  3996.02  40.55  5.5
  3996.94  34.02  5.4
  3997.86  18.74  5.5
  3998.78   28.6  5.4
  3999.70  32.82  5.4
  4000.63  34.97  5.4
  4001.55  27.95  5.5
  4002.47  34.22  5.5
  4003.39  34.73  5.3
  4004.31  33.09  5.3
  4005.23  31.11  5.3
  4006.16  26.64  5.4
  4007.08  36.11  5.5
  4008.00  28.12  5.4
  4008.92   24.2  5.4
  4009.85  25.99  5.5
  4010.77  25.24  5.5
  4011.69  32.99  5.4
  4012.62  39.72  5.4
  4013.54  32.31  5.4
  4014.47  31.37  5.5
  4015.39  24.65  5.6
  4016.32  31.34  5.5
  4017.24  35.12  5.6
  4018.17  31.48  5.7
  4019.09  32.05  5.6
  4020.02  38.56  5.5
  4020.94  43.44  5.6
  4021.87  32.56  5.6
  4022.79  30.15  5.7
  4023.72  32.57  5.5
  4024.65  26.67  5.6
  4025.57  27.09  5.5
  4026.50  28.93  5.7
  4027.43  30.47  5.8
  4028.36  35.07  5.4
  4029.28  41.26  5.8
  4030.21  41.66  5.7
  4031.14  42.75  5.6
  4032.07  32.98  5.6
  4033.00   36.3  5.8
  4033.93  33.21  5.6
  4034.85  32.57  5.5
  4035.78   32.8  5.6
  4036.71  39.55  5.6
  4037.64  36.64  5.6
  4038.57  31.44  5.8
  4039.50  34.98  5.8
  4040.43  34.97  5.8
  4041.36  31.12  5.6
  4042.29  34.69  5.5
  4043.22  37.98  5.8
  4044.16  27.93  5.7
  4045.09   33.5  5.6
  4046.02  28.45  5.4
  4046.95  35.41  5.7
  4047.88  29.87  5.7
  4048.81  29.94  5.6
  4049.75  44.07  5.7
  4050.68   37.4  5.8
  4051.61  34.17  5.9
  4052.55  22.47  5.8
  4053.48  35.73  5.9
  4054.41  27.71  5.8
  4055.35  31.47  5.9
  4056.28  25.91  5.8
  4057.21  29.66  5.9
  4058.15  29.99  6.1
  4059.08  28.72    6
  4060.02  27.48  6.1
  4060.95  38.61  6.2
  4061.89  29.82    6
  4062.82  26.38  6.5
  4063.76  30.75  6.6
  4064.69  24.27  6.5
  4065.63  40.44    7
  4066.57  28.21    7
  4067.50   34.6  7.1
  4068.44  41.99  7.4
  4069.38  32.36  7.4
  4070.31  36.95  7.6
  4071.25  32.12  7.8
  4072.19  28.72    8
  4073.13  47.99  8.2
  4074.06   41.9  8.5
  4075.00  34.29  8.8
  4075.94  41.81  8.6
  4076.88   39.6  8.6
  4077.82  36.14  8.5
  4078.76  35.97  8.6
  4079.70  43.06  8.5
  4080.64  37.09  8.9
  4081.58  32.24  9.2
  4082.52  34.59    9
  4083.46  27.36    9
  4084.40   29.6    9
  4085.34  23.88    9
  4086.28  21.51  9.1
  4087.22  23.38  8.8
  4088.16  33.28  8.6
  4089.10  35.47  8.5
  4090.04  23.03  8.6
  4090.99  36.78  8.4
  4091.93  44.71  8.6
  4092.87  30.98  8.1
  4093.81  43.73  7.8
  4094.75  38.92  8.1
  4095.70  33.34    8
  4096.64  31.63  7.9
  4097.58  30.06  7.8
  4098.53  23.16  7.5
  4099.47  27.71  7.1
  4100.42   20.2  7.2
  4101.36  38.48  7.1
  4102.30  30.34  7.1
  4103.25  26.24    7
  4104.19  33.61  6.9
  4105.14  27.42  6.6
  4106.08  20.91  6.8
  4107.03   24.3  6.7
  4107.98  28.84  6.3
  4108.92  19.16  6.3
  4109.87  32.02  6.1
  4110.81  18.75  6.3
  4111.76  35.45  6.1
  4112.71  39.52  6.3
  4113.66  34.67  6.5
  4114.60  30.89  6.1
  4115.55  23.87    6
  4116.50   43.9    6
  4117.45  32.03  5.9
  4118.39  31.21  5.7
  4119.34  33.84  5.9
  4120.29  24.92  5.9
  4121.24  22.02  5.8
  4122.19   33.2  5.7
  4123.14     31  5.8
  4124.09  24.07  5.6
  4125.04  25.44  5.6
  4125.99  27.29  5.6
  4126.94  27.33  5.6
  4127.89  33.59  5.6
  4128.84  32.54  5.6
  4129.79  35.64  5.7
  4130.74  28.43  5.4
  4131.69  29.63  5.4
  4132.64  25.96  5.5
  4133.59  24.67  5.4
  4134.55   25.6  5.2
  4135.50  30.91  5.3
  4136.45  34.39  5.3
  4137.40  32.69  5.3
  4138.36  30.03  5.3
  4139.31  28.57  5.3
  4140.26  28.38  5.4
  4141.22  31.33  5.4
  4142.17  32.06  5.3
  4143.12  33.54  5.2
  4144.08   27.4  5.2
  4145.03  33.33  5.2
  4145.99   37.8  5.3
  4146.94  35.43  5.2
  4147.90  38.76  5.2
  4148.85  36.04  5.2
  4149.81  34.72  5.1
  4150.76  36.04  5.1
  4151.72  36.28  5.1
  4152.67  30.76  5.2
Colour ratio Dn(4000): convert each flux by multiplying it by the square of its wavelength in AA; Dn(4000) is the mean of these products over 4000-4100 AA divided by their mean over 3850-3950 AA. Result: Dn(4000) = 1.28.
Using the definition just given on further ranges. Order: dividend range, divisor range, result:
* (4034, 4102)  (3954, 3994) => 1.38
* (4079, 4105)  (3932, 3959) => 1.41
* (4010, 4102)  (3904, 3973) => 1.35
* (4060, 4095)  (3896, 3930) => 1.20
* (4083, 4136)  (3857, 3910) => 1.13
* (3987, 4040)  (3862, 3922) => 1.14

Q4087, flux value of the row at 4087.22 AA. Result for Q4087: 23.38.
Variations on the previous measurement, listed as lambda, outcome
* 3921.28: 34.01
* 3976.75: 20.67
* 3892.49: 24.65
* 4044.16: 27.93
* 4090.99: 36.78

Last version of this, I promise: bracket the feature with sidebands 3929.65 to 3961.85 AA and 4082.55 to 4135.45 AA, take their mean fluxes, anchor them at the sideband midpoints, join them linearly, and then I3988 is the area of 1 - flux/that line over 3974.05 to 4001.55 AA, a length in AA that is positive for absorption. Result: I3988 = -2.3 AA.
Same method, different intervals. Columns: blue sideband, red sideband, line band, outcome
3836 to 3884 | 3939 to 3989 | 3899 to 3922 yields -4.6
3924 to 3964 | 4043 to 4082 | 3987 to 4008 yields -1.9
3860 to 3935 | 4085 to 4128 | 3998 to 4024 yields -1.9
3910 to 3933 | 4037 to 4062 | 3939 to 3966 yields 3.6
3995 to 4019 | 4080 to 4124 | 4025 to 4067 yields -2.8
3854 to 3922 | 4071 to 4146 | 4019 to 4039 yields -2.5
